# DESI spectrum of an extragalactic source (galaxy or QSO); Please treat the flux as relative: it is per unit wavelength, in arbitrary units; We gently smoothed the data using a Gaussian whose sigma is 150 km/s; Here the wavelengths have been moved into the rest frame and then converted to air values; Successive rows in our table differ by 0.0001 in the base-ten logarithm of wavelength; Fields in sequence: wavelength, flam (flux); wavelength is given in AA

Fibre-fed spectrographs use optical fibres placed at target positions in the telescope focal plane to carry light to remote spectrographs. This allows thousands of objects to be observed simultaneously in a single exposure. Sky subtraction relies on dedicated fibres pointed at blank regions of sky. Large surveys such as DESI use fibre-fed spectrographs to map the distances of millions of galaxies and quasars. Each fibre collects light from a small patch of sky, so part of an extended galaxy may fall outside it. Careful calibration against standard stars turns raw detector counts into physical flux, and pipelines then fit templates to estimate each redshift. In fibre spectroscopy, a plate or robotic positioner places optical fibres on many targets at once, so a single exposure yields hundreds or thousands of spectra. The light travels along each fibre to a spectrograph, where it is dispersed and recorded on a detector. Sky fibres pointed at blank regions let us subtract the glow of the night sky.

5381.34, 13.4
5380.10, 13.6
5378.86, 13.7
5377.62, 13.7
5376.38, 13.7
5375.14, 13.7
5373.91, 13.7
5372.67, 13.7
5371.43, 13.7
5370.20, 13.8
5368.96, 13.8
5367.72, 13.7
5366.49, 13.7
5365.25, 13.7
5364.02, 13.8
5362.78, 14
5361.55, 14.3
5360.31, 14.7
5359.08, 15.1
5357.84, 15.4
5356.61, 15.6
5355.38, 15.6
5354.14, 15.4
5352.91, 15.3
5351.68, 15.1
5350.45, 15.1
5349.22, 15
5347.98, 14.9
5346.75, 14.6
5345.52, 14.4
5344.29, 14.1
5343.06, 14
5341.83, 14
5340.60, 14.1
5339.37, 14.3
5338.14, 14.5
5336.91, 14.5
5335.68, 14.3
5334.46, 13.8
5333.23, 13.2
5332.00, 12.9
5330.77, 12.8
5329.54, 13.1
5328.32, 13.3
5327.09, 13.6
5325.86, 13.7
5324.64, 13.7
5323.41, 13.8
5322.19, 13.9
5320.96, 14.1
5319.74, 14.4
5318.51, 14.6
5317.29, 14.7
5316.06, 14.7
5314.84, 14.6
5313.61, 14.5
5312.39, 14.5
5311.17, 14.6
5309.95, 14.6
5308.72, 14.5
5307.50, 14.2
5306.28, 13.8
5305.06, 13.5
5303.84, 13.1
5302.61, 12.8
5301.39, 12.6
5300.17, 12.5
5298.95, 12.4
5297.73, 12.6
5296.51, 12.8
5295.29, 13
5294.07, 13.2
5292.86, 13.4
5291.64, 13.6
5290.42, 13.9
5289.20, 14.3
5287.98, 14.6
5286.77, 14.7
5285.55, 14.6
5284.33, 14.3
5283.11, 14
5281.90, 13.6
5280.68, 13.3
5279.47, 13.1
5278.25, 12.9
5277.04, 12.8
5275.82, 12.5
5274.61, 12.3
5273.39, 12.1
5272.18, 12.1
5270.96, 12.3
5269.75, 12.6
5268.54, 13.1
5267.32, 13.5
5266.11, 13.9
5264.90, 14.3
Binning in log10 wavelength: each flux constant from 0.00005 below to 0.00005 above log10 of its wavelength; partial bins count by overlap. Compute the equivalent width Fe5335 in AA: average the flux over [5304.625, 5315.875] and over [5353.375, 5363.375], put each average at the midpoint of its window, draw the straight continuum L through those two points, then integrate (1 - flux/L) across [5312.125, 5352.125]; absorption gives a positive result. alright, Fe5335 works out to 1.4 AA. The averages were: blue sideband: 14.3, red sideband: 15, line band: 14.1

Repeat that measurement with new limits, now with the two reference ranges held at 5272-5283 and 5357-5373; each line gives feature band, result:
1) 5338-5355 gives -1.0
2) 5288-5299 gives -0.2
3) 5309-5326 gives -1.1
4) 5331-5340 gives -0.1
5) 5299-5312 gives -0.3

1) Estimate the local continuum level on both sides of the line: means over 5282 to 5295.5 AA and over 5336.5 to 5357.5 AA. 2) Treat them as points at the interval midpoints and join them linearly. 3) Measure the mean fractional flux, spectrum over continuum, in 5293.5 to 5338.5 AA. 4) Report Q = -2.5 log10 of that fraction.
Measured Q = 0.05 mag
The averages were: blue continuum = 14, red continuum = 14.7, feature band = 13.7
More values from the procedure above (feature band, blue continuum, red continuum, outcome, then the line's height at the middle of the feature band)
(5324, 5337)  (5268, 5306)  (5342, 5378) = 0.032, 13.9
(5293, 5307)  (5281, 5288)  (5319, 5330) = 0.087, 14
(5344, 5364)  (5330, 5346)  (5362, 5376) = -0.080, 13.8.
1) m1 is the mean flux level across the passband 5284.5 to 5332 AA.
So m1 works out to 13.8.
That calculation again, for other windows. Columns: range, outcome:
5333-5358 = 14.6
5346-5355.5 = 15.1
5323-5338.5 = 13.6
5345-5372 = 14.6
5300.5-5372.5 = 14.2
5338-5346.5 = 14.2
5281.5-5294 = 14.1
